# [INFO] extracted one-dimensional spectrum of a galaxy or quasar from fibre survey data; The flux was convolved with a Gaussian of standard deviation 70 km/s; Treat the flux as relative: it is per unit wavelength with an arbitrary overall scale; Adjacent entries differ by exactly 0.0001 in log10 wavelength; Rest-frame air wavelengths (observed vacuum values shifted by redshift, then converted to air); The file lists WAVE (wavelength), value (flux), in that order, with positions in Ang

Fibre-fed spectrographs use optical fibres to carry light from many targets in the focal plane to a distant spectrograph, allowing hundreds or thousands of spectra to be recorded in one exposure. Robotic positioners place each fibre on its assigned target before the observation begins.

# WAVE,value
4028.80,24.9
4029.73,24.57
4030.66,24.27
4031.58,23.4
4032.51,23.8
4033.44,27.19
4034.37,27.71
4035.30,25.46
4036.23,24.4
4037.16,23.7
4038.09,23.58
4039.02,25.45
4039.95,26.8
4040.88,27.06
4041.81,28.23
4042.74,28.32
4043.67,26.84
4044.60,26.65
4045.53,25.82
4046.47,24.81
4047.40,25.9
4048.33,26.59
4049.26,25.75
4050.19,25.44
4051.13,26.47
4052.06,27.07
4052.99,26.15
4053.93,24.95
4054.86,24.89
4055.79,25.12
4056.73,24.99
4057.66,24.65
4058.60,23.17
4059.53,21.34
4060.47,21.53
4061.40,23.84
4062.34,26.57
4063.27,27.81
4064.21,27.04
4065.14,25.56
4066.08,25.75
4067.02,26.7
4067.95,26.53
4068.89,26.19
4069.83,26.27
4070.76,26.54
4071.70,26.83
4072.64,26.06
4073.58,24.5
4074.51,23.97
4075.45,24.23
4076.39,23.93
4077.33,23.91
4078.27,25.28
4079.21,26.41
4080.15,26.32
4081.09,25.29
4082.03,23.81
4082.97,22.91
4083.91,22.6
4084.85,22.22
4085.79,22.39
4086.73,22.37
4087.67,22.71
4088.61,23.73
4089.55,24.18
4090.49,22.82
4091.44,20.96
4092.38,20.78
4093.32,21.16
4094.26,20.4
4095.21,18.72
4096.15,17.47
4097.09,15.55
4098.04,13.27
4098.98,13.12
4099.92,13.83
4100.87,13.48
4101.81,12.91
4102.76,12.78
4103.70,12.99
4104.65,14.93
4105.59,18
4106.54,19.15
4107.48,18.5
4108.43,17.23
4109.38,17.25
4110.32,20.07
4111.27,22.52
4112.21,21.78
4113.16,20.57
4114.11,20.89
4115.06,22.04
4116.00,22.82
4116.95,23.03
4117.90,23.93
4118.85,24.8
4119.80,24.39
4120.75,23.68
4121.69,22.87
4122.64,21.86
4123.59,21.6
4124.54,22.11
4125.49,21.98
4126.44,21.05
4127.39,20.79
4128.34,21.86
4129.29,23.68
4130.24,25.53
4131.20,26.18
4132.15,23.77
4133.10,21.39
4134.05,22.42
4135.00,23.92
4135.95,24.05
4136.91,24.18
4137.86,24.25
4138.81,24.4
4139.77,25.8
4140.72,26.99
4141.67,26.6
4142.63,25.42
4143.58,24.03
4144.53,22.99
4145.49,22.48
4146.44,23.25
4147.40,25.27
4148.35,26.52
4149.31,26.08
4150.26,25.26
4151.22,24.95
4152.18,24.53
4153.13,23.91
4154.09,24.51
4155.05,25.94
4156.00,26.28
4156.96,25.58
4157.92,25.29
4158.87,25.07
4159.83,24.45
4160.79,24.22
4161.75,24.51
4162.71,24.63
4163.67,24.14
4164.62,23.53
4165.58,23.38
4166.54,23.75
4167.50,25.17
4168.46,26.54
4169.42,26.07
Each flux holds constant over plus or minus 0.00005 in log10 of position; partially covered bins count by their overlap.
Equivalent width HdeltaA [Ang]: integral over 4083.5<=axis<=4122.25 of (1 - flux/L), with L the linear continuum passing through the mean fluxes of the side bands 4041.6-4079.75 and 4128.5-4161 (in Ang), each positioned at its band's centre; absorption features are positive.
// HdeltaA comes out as 8.3 Ang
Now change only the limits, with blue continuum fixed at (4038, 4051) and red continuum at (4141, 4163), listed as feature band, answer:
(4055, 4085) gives 1.17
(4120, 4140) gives 1.57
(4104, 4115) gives 2.70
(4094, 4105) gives 4.61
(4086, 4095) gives 1.28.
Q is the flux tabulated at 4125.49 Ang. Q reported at 21.98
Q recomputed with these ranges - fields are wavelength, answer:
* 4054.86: 24.89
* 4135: 23.92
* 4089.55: 24.18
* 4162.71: 24.63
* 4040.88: 27.06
